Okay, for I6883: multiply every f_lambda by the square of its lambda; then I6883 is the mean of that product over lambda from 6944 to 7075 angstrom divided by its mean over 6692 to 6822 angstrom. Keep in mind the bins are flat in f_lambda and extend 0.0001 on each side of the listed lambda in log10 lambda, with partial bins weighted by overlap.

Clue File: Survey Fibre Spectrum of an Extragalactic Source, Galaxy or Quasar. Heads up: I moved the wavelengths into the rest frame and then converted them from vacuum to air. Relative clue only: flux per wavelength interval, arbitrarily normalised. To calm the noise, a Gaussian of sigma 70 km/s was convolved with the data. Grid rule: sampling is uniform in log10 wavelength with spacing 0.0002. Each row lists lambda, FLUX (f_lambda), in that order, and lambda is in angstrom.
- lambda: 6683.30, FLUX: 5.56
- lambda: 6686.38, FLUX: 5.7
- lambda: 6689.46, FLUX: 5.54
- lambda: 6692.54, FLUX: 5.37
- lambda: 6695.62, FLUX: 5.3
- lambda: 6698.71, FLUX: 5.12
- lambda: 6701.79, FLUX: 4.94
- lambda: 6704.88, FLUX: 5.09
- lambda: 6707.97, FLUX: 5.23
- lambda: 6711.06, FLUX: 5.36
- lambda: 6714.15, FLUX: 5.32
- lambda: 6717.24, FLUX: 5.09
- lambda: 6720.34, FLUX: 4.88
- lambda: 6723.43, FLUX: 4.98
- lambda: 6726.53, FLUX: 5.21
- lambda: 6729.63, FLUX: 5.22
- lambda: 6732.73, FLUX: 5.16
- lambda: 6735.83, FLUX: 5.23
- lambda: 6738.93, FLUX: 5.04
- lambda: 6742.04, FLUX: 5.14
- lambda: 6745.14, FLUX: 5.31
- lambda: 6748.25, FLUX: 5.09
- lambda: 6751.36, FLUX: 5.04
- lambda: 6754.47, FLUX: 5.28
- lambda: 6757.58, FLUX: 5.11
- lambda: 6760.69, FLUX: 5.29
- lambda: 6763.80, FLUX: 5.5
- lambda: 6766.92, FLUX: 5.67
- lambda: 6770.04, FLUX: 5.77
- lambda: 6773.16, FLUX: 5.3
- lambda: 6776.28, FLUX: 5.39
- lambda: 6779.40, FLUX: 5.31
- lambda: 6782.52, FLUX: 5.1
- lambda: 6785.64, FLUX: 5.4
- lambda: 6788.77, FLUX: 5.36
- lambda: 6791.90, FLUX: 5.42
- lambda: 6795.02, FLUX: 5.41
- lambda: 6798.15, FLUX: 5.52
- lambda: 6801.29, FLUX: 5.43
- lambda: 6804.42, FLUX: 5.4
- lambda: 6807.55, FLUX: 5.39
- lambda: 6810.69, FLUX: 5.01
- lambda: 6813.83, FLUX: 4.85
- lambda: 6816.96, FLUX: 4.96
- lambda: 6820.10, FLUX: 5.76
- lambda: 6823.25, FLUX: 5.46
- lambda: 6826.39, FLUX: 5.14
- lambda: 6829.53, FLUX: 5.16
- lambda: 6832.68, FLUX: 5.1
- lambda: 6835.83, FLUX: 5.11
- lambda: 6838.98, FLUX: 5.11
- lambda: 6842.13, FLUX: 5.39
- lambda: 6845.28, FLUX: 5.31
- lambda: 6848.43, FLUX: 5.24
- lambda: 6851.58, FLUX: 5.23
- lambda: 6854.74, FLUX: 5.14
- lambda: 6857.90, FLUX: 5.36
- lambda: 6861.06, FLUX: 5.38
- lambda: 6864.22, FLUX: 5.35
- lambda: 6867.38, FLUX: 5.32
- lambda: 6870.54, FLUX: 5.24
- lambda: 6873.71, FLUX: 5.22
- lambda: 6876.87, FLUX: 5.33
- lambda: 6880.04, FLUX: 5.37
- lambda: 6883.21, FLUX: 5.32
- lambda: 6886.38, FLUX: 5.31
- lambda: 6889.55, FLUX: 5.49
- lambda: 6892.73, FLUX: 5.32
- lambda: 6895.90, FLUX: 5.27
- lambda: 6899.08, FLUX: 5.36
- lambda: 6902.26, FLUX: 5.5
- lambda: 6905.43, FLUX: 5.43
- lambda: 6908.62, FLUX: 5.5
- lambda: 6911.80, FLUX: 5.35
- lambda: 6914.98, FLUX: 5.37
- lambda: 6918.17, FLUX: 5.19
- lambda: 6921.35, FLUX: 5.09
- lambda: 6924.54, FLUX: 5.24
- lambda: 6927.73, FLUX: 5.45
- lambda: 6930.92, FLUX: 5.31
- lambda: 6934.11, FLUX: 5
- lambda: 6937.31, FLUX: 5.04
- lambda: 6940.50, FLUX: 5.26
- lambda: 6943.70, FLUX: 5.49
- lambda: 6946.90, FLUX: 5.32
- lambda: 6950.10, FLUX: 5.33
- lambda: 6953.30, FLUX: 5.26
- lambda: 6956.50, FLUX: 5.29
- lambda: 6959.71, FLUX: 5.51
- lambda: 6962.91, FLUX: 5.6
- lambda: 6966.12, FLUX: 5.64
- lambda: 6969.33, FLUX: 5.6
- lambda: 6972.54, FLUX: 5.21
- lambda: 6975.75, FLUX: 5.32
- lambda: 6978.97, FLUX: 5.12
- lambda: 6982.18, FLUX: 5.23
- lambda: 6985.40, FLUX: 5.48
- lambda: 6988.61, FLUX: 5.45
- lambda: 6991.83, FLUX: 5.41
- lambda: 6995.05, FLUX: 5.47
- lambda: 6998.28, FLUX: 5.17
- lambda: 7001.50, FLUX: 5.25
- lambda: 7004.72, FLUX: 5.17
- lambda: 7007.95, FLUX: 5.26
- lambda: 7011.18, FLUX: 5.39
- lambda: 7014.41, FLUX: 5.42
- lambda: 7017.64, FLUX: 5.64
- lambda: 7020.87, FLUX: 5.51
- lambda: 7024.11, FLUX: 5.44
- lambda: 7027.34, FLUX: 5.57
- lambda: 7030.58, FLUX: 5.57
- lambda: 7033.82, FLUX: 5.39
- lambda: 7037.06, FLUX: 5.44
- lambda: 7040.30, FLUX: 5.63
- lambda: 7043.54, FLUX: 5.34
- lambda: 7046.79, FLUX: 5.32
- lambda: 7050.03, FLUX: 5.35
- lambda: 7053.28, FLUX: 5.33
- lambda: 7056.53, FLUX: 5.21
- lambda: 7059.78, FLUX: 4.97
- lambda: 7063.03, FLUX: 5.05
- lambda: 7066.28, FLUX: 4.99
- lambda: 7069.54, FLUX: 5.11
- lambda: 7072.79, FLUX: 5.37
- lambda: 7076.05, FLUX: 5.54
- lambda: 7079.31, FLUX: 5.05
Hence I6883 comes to 1.10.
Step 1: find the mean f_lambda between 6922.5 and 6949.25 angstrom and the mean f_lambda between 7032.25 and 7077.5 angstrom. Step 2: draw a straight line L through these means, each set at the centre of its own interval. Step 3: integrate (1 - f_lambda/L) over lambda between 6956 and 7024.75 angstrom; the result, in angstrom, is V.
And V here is -1.5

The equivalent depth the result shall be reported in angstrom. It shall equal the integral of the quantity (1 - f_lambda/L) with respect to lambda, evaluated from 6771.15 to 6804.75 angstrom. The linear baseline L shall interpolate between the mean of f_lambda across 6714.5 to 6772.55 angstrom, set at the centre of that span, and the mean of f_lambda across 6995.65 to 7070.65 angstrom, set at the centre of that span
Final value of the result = -0.83 angstrom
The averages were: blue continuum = 5.23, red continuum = 5.33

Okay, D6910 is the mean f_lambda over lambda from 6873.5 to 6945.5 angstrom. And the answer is 5.32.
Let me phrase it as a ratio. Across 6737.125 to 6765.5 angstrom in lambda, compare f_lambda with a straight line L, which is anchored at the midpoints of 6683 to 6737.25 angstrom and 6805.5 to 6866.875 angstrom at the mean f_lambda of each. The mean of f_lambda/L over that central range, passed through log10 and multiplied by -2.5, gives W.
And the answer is 0.01 mag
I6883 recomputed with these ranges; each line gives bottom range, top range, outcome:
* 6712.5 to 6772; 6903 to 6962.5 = 1.07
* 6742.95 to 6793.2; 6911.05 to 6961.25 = 1.04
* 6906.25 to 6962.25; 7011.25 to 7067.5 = 1.04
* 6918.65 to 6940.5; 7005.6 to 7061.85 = 1.07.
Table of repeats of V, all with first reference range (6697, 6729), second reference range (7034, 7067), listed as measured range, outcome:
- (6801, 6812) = -0.3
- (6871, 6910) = -1.2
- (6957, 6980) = -0.8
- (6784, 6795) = -0.5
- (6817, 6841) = -0.3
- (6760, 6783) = -1.3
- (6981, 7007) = -0.4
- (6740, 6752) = 0.0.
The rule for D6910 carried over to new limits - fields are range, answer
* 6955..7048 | 5.41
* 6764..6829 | 5.35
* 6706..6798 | 5.27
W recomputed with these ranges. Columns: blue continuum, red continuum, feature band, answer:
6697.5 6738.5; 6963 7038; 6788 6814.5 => -0.02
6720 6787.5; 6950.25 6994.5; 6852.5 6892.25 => 0.00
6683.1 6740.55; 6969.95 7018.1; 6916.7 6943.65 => 0.02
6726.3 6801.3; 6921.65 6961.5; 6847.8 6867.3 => 0.00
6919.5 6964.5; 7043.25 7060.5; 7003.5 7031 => -0.03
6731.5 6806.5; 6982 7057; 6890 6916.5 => -0.01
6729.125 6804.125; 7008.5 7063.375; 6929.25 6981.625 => 0.01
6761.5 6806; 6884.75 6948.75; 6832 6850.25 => 0.03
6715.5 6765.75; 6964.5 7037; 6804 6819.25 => 0.02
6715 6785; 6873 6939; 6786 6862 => 0.00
